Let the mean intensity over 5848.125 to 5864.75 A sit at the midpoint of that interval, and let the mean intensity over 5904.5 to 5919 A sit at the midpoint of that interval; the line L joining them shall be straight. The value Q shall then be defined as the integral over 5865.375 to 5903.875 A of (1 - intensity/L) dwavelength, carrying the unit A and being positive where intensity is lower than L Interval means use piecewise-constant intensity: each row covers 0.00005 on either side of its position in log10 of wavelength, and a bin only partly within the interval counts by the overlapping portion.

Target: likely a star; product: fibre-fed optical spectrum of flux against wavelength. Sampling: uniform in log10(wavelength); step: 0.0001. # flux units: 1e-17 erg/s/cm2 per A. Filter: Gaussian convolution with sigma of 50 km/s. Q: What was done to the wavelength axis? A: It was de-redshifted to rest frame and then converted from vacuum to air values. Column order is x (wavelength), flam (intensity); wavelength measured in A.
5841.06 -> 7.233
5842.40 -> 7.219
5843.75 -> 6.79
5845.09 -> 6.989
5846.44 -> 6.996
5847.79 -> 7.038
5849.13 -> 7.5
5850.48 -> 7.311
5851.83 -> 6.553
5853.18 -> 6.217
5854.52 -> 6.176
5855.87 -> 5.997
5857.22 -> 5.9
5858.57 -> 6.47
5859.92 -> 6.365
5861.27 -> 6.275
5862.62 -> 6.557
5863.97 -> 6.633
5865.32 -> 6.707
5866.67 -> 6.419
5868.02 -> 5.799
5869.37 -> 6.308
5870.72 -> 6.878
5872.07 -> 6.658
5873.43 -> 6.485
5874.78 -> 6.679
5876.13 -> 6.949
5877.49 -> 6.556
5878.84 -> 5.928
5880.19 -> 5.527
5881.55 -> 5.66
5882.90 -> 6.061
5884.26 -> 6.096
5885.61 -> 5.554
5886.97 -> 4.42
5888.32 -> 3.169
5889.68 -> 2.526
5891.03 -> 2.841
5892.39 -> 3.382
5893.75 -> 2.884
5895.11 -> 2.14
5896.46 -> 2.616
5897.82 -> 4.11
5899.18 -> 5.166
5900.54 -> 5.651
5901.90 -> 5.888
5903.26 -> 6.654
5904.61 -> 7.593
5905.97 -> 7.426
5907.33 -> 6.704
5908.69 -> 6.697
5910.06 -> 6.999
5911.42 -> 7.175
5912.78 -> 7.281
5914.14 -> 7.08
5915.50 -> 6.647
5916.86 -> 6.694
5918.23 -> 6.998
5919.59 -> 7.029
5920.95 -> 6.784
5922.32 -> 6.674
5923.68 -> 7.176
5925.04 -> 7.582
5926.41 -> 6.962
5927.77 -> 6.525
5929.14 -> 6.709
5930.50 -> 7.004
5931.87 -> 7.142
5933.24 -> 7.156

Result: 8.8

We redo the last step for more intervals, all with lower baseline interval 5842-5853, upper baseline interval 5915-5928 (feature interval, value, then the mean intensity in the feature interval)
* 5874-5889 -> 2.7 A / 5.7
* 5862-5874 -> 0.8 A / 6.49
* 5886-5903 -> 7.6 A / 3.83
